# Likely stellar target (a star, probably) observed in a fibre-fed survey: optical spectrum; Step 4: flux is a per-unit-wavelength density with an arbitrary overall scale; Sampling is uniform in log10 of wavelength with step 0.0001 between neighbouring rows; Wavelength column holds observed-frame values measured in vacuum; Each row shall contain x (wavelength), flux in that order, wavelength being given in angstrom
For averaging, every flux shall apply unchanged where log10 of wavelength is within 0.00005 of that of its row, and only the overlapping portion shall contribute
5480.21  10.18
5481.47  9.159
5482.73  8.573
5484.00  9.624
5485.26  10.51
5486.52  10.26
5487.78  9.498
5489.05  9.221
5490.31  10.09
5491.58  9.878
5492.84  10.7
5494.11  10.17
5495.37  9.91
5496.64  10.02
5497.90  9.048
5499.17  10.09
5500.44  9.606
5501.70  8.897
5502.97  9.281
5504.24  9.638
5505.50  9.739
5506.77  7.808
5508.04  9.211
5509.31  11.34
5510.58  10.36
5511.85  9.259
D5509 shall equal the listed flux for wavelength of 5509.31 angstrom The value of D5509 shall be 11.34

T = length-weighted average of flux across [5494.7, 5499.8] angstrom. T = 9.78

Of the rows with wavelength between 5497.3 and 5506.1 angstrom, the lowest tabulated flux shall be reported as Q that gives 8.897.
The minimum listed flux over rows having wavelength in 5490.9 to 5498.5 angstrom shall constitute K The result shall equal 9.048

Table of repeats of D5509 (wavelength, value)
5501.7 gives 8.897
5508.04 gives 9.211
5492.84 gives 10.7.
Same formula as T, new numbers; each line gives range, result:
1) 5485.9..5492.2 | 9.78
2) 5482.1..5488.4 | 9.7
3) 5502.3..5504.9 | 9.46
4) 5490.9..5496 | 10.2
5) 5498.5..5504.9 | 9.5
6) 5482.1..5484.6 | 9.07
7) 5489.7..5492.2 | 9.96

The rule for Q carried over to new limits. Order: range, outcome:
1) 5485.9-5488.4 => 9.498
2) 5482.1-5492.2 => 8.573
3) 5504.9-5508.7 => 7.808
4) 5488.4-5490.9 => 9.221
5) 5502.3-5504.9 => 9.281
